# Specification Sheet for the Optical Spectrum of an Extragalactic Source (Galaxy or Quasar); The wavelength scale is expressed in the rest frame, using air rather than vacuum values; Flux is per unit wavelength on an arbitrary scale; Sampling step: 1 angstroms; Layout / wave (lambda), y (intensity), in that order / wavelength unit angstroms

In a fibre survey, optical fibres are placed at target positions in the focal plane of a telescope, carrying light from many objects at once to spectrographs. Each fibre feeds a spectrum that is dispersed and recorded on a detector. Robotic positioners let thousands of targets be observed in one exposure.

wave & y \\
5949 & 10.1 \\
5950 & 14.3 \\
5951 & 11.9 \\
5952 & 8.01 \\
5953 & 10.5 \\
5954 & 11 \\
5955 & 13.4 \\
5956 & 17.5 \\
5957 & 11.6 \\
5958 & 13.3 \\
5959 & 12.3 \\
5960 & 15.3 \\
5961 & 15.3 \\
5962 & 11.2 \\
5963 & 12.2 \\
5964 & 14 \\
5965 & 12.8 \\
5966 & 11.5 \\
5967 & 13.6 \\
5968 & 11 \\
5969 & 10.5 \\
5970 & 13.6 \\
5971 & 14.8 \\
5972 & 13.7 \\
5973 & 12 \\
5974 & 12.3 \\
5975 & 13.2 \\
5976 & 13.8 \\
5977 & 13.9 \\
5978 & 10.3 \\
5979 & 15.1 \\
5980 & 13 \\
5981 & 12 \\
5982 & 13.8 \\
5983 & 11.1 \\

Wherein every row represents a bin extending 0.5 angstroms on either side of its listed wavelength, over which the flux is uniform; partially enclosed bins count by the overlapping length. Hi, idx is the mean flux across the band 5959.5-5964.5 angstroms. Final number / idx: 13.6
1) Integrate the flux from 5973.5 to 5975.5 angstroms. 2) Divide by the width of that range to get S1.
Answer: 12.8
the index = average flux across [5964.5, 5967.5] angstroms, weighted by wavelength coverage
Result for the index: 12.6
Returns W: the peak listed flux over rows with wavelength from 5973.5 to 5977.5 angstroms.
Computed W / 13.9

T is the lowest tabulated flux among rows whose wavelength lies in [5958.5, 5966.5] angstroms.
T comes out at 11.2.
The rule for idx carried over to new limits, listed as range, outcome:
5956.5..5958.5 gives 12.4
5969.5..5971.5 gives 14.2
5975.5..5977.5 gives 13.9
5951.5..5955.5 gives 10.7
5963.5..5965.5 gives 13.4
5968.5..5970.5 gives 12.1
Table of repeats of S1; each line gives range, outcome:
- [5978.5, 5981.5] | 13.4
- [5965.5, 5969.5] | 11.7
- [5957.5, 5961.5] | 14.1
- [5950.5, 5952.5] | 9.96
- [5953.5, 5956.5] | 14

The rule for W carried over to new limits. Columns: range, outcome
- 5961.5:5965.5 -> 14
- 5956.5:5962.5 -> 15.3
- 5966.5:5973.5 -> 14.8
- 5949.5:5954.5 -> 14.3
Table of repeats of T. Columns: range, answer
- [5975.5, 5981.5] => 10.3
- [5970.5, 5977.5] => 12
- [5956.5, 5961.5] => 11.6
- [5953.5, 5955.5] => 11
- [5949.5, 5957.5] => 8.01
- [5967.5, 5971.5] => 10.5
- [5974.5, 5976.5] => 13.2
